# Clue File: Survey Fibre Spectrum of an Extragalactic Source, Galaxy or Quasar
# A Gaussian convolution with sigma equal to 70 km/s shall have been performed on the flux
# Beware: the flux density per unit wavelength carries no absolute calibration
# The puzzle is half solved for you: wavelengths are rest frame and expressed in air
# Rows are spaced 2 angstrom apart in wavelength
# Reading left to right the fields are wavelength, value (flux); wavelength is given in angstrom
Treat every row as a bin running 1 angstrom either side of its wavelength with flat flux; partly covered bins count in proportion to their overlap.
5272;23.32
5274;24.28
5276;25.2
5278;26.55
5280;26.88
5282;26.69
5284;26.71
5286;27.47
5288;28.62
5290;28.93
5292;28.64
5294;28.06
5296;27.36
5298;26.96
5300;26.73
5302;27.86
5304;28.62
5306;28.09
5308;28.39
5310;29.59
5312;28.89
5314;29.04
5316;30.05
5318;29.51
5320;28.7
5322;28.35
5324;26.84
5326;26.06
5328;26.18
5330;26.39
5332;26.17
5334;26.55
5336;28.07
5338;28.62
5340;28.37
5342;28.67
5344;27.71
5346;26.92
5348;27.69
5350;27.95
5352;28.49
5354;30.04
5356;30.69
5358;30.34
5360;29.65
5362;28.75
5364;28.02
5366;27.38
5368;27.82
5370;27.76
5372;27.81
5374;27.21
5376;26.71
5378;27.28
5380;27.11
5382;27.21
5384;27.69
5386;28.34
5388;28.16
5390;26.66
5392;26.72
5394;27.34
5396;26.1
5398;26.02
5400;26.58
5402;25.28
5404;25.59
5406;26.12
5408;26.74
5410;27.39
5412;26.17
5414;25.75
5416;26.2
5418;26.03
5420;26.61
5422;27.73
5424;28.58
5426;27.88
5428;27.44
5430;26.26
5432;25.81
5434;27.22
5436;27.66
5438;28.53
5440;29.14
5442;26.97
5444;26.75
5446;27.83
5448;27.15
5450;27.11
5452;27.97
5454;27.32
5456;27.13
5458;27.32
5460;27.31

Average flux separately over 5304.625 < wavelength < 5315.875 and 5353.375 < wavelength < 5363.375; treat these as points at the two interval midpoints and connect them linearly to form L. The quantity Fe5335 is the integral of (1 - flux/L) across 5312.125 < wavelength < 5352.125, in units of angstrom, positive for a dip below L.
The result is 2.02 angstrom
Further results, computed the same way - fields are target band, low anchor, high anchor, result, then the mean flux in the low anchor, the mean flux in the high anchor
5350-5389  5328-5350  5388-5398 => -1.6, 27.5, 26.8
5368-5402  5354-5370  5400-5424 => 0.8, 28.9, 26.4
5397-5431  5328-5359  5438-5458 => 1.4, 28.1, 27.5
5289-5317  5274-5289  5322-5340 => -1.6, 26.7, 27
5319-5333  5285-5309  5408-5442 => 0.4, 28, 27.1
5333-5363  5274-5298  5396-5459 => -1.6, 27.2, 27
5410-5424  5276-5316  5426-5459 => 0.4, 27.9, 27.4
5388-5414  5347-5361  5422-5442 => 1.7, 29.3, 27.6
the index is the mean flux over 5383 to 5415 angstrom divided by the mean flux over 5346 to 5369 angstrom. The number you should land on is 0.93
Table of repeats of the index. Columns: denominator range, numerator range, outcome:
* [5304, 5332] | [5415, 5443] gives 0.97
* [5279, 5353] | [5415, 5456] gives 0.98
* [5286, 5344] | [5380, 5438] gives 0.96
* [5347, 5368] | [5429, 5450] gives 0.95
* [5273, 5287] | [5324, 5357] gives 1.06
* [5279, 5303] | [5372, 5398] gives 0.99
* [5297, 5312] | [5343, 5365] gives 1.02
